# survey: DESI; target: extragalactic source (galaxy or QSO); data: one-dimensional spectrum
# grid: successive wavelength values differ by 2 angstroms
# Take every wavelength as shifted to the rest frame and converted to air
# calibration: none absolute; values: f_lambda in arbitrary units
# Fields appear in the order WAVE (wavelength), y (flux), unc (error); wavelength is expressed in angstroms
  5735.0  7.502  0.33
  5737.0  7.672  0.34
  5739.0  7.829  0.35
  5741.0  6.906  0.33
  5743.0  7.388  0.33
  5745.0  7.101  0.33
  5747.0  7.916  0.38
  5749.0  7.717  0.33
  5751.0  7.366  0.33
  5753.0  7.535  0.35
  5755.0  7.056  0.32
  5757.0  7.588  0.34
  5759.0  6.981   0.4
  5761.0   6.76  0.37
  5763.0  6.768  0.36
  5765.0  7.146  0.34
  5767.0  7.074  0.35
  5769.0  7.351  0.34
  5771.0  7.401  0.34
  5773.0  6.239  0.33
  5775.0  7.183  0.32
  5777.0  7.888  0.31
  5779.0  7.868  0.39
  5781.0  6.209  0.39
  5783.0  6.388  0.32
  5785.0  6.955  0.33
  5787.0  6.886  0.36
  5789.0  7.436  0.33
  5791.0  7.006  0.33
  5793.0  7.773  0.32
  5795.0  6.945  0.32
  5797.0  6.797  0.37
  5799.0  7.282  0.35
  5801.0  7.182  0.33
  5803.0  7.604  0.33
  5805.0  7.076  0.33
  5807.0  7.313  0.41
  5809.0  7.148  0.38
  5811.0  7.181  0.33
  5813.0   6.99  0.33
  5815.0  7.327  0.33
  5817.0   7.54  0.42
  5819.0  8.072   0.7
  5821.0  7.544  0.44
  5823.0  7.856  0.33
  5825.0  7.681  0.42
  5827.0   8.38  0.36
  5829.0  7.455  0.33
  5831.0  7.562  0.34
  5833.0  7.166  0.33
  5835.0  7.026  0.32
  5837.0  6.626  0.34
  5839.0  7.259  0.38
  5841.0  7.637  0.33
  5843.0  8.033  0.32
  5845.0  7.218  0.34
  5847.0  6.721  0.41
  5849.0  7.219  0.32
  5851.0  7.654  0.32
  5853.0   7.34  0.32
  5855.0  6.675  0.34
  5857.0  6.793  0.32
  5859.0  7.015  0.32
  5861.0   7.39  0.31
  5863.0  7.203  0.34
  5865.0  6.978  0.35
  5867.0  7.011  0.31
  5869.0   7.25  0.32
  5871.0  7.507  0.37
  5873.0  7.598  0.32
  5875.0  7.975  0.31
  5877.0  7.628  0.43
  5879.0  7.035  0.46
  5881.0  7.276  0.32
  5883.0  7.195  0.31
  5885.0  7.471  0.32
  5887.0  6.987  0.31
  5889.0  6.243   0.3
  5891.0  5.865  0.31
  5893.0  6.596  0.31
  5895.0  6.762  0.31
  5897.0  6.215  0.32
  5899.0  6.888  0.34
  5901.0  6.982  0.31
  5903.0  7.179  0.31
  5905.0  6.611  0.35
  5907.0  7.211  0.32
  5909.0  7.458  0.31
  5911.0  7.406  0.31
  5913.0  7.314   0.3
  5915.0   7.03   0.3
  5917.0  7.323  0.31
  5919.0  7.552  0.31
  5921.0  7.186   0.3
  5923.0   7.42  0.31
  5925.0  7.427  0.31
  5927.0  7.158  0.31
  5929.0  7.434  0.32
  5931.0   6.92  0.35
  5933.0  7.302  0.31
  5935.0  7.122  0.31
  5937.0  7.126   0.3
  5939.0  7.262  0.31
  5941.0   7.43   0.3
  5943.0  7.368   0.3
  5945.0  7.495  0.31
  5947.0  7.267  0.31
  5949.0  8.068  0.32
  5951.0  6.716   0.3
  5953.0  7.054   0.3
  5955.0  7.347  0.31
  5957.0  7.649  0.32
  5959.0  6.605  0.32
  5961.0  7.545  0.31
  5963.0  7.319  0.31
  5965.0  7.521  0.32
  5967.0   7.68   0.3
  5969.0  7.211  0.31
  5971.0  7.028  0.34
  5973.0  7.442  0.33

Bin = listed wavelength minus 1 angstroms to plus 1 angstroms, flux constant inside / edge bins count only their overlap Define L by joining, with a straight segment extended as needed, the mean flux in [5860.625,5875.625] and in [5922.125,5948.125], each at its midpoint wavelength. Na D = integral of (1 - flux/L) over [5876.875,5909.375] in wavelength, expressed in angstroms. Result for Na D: 1.9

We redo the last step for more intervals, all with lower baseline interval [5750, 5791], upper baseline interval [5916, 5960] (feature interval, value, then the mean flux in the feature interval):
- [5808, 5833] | -1.4 angstroms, 7.55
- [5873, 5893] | 0.4 angstroms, 7.08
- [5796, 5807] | -0.1 angstroms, 7.2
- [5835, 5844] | -0.2 angstroms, 7.35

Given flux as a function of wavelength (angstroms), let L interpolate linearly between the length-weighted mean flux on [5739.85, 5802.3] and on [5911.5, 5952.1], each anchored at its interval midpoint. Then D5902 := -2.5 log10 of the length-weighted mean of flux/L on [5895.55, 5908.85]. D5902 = 0.06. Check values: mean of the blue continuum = 7.17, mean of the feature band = 6.88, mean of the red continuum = 7.3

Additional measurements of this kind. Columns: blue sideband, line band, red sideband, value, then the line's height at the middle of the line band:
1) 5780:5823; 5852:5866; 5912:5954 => 0.03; 7.23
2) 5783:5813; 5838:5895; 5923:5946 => 0.01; 7.22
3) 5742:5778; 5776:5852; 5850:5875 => -0.01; 7.24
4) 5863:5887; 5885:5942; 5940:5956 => 0.04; 7.34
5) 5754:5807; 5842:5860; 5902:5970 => 0.00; 7.19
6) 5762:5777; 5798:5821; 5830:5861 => -0.03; 7.14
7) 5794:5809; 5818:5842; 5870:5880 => -0.03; 7.32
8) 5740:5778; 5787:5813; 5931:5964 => 0.01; 7.24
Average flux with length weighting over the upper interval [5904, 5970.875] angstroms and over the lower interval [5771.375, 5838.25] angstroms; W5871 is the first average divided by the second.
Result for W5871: 1.00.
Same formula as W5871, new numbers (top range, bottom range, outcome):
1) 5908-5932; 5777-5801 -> 1.03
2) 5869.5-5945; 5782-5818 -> 1.00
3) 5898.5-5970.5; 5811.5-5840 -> 0.97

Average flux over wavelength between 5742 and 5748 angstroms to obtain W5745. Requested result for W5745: 7.47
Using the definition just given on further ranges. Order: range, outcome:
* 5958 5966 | 7.25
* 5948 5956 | 7.3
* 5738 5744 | 7.37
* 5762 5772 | 7.15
